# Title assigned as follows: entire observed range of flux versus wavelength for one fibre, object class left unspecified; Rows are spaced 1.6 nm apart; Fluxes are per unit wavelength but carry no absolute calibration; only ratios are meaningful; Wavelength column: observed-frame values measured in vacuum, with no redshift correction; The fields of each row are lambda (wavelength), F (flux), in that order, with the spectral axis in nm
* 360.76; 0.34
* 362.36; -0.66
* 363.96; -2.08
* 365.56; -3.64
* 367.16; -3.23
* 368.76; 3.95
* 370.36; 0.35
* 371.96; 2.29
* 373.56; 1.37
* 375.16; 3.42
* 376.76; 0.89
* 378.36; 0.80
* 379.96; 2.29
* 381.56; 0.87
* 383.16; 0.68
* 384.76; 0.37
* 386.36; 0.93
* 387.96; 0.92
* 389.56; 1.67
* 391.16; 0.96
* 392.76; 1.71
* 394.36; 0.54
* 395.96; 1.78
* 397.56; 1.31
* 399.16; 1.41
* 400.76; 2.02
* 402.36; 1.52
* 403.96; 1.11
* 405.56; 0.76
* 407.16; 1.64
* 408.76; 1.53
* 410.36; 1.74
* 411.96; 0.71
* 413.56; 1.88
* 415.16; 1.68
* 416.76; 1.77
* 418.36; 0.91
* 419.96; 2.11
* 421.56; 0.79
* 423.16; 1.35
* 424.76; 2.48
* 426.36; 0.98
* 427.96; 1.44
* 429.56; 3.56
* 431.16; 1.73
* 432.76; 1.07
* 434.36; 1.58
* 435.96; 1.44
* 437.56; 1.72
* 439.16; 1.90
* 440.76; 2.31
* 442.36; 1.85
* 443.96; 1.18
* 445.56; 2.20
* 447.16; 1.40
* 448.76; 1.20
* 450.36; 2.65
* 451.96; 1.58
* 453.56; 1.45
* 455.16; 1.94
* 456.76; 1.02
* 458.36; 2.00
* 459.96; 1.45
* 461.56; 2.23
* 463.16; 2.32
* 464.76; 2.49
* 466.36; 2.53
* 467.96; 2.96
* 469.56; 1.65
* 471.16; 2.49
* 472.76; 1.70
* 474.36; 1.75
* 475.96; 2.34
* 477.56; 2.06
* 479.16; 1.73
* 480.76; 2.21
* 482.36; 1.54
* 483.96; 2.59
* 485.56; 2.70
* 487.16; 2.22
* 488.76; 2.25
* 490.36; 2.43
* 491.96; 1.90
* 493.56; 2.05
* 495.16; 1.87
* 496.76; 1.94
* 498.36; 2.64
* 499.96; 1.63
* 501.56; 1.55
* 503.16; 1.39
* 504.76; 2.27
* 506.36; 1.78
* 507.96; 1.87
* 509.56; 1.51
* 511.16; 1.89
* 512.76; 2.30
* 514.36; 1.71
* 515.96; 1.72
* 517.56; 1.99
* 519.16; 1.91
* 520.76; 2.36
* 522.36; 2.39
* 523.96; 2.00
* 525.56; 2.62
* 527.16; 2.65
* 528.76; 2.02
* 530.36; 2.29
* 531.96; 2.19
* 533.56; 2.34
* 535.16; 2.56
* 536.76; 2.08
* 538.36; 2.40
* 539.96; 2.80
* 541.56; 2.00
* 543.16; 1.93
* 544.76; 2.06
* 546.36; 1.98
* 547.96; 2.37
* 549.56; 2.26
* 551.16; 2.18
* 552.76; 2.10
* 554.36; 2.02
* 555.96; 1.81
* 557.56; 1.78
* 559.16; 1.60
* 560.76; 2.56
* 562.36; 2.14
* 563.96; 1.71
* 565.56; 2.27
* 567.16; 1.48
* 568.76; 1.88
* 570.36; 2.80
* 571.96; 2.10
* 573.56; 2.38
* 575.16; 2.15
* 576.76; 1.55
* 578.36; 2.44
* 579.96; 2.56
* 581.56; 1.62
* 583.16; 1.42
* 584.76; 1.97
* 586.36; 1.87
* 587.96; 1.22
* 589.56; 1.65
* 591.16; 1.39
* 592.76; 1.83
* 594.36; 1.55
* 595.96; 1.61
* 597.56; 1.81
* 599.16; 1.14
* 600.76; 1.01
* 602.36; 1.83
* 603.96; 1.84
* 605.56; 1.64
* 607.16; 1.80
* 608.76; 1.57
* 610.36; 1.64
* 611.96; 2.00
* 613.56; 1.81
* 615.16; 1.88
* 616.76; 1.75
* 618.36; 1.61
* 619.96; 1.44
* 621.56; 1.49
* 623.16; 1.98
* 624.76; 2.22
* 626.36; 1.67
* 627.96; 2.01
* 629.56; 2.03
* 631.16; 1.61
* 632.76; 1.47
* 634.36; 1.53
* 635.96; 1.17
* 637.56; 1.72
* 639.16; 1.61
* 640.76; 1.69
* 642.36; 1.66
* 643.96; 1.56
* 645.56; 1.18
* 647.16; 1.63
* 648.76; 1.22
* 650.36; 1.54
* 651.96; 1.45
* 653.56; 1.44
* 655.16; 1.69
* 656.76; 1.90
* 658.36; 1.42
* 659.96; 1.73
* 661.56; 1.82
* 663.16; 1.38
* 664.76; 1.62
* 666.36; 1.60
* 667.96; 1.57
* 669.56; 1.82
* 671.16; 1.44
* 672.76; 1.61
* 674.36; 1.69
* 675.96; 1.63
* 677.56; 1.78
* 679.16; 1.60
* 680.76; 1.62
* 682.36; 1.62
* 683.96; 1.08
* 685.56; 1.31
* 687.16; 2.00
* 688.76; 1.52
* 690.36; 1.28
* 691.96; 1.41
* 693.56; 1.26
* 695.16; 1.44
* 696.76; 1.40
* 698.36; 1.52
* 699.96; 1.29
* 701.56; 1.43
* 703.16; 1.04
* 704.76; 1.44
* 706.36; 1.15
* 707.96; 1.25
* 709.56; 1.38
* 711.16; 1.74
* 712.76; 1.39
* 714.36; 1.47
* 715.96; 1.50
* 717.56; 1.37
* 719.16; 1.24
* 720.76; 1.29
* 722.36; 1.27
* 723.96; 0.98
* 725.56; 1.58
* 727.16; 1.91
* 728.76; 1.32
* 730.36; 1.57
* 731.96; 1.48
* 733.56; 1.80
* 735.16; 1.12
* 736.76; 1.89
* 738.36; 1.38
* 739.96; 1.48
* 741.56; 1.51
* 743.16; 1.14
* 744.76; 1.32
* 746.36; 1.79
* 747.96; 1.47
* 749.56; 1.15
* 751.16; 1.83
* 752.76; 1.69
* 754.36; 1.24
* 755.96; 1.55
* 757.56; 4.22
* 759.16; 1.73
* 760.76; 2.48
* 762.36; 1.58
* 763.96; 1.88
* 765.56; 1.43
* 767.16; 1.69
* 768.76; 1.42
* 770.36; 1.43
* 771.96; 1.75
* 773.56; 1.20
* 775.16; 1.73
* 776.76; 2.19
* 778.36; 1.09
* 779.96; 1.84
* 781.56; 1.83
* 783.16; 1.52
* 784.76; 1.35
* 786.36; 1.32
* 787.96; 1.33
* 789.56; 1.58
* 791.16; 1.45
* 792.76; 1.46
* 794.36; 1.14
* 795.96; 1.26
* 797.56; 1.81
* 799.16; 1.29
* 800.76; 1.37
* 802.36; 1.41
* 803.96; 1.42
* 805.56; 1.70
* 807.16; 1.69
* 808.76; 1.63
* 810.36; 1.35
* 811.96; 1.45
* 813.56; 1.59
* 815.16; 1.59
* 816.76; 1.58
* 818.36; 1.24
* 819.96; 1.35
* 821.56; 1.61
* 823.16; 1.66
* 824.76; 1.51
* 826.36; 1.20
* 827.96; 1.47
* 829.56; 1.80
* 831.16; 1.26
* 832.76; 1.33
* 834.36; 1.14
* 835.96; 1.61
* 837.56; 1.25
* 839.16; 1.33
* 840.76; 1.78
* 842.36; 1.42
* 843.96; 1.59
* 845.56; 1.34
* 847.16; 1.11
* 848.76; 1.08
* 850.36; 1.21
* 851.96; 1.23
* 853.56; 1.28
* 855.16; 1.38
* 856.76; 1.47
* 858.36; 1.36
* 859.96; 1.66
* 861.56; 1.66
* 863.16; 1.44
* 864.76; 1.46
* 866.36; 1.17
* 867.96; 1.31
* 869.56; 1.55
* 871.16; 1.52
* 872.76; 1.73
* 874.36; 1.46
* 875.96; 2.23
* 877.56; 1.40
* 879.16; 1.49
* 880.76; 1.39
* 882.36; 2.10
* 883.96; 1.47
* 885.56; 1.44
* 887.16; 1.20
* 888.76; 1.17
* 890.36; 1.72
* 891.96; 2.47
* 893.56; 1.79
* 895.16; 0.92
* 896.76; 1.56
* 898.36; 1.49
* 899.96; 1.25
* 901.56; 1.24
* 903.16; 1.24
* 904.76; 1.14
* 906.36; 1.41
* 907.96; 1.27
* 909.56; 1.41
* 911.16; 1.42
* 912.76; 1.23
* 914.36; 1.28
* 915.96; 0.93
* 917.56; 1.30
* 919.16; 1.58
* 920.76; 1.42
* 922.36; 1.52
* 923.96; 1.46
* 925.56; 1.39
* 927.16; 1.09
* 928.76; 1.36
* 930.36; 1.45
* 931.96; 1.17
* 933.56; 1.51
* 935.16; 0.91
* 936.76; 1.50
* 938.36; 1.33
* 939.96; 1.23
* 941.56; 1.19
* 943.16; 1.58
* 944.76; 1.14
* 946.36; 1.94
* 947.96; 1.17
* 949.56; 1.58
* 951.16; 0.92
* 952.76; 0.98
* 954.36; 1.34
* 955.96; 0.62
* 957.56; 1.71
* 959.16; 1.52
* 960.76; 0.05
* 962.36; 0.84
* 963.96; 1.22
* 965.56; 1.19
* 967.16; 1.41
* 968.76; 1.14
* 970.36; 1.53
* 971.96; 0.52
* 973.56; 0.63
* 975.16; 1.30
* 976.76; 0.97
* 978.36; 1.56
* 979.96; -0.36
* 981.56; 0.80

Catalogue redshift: 0.15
